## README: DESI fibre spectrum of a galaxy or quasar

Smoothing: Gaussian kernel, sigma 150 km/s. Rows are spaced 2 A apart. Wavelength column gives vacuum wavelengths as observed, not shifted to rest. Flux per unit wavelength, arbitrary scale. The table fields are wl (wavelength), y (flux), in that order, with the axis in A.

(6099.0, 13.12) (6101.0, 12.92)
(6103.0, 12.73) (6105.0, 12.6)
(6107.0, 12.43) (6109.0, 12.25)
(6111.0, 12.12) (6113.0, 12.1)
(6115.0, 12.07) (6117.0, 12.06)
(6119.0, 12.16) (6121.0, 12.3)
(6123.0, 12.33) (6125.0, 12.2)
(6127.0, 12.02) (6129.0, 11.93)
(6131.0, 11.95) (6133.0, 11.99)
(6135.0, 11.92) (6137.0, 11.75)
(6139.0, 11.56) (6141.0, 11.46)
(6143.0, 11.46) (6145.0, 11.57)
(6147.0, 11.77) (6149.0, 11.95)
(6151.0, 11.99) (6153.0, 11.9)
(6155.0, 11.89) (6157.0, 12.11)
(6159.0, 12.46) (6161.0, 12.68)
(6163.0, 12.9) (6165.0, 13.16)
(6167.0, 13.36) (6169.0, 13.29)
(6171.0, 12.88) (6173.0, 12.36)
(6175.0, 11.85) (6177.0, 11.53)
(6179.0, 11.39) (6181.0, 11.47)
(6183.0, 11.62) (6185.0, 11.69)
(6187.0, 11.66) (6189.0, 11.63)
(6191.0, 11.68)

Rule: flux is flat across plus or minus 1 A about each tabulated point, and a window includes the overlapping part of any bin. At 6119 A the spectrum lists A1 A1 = 12.16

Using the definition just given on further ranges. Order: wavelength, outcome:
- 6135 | 11.92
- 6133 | 11.99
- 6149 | 11.95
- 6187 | 11.66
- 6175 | 11.85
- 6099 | 13.12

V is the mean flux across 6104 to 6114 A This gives 12.3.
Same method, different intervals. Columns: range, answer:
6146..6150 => 11.9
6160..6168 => 13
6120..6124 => 12.3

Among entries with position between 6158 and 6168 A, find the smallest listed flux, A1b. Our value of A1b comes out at 12.46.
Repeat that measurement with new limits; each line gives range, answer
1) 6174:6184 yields 11.39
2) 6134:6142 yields 11.46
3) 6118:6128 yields 12.02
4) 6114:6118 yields 12.06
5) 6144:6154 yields 11.57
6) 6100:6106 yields 12.6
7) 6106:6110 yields 12.25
